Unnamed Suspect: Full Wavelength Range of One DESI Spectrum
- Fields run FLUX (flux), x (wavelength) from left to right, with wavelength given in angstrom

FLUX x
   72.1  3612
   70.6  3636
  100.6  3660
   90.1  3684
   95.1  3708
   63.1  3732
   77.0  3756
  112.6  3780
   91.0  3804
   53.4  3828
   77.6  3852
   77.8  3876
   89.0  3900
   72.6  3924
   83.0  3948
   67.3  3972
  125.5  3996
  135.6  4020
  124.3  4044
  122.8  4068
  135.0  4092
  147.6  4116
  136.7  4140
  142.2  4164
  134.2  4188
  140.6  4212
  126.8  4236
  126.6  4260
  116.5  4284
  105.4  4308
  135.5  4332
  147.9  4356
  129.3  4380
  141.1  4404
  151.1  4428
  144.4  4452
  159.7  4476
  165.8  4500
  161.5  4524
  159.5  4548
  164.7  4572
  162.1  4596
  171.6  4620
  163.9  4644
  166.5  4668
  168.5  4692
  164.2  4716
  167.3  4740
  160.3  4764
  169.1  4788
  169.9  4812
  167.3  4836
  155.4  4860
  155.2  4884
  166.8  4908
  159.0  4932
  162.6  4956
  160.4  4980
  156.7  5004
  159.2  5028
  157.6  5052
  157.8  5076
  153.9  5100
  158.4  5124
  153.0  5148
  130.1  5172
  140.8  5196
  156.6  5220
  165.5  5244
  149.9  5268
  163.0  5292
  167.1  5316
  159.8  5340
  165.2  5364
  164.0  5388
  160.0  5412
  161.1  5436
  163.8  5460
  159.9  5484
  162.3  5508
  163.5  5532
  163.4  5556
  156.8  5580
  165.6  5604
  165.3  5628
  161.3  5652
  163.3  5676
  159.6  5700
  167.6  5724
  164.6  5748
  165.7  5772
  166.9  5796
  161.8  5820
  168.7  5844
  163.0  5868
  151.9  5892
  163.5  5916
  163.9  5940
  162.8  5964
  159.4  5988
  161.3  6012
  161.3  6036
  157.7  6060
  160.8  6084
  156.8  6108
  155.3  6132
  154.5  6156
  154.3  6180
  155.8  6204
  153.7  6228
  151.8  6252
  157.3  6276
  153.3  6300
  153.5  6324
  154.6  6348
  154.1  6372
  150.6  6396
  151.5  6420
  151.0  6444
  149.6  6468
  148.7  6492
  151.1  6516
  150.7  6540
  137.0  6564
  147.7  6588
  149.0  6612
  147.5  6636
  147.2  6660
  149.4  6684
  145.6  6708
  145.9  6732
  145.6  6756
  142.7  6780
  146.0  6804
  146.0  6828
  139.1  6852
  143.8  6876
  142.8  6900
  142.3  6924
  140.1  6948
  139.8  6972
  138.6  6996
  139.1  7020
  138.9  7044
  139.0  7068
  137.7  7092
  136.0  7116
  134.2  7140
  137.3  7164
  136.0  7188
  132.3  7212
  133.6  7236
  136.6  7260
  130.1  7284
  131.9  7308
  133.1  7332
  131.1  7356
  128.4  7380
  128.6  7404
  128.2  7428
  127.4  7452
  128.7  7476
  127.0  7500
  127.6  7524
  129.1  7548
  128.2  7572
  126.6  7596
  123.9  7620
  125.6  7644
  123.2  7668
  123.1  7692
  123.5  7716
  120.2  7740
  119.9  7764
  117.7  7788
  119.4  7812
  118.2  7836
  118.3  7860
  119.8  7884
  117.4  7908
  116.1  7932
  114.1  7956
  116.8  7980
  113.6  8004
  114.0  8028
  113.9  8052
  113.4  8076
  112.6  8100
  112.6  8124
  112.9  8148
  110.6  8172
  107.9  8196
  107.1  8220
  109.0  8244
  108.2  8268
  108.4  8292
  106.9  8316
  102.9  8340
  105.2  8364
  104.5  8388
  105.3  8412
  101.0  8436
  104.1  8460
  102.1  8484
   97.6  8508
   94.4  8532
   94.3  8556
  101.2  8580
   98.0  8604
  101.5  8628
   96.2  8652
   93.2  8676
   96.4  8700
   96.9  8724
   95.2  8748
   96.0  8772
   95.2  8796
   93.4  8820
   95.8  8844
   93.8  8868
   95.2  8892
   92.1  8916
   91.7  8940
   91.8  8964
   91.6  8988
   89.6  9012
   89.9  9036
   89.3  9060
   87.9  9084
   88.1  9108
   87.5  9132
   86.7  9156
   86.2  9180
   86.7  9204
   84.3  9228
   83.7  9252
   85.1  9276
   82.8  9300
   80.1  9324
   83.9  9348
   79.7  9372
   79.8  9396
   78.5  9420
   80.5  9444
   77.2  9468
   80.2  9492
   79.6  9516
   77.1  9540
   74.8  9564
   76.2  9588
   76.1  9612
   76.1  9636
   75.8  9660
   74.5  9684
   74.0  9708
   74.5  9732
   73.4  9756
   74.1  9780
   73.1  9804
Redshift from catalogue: 0.000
